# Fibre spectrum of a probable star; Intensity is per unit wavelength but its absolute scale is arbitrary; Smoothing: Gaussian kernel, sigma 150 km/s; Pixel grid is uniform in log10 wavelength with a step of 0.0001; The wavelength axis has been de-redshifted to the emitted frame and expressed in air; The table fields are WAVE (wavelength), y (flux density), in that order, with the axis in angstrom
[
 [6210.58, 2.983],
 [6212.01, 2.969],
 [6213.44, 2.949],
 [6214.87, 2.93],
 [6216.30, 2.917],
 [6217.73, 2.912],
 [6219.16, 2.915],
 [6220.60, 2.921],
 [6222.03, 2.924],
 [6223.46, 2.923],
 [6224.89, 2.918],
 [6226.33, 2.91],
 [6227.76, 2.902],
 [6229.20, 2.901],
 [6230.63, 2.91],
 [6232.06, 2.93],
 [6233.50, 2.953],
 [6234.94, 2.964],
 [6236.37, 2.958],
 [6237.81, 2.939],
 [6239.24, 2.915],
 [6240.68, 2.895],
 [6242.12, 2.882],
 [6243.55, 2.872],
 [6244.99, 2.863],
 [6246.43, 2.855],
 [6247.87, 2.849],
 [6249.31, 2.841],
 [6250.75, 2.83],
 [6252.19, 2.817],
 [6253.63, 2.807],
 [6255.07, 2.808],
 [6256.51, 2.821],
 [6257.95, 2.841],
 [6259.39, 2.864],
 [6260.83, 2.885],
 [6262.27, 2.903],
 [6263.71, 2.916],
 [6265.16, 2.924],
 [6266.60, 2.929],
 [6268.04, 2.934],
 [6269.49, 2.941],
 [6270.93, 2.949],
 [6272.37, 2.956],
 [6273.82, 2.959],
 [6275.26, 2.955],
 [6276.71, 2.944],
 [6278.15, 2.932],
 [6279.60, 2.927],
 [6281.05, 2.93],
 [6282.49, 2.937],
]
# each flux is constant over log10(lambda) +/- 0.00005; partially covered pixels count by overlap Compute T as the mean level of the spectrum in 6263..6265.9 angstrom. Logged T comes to 2.92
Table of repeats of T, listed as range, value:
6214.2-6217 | 2.92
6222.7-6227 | 2.92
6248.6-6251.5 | 2.83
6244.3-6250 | 2.85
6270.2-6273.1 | 2.95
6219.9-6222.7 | 2.93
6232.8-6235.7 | 2.96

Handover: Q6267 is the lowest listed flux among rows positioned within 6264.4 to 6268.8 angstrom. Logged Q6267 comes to 2.924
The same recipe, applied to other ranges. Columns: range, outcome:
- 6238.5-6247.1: 2.855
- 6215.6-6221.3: 2.912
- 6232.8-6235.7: 2.953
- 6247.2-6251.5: 2.83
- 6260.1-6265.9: 2.885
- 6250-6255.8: 2.807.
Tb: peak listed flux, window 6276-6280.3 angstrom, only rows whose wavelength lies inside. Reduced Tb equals 2.944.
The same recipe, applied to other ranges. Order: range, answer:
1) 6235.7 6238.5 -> 2.958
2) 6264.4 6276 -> 2.959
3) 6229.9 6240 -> 2.964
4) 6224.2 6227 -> 2.918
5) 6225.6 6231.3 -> 2.91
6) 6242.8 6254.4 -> 2.872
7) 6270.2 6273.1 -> 2.956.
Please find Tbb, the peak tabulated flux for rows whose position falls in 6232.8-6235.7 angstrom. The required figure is 2.964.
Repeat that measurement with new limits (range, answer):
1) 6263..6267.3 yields 2.929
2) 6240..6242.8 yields 2.895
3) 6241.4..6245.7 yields 2.882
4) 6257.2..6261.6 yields 2.885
